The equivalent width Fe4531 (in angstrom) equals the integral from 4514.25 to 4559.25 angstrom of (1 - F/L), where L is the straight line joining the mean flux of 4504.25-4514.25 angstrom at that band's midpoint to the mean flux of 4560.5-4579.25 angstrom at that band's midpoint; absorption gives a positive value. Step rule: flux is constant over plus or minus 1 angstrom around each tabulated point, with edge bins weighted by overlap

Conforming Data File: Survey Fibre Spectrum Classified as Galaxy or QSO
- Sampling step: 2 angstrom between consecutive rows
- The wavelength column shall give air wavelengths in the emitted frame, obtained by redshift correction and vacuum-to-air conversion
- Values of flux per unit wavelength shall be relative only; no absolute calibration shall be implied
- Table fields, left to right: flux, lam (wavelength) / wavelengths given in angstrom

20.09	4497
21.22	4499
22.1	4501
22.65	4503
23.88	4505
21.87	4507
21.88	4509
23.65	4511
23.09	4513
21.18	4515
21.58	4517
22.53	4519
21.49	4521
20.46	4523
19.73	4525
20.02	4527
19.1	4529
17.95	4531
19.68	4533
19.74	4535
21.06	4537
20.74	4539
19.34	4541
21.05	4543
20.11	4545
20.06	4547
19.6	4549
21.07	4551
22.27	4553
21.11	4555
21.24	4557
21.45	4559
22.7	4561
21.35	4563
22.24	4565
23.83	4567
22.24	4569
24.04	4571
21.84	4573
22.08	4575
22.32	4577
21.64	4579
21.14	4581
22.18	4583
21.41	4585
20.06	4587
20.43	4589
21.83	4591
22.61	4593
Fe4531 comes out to 4.21 angstrom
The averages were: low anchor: 22.8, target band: 20.5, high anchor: 22.5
